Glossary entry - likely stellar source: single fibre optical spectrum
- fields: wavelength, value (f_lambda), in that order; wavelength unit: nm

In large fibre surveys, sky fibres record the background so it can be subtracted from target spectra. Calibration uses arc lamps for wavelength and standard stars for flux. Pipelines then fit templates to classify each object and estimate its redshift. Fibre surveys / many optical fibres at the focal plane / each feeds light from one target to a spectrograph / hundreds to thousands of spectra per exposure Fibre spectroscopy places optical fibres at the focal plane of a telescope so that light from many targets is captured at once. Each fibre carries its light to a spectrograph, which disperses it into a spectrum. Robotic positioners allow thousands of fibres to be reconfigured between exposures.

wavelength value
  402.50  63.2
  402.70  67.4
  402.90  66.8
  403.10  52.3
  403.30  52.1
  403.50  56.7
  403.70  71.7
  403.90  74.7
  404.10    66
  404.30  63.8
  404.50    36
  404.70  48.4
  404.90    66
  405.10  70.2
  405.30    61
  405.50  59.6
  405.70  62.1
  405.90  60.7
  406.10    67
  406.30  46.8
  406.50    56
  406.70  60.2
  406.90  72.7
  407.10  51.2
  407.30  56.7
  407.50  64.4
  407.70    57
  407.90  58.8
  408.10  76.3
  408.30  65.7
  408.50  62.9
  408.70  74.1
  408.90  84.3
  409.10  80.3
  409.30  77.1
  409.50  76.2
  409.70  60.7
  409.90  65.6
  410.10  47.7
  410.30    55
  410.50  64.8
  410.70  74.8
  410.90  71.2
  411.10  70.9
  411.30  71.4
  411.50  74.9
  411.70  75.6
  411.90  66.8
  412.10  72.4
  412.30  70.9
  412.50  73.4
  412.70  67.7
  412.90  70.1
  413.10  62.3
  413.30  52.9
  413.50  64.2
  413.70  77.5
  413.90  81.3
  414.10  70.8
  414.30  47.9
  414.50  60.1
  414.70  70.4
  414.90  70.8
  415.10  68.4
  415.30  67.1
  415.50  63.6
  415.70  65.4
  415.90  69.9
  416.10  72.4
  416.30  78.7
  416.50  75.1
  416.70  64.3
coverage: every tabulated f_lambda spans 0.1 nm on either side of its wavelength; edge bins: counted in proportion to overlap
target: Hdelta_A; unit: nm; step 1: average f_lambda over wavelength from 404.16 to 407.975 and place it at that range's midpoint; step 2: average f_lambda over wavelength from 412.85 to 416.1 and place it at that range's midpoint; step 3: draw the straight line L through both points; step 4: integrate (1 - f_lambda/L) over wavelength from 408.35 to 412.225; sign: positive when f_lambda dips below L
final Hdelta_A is -0.435 nm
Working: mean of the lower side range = 58.9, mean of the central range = 69.8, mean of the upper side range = 66.5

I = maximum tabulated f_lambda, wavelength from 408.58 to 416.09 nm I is 84.3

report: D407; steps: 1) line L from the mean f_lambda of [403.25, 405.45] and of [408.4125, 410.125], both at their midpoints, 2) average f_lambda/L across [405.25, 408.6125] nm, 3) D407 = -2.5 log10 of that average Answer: 0.084 mag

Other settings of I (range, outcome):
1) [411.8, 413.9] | 81.3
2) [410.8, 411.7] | 75.6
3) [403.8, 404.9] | 74.7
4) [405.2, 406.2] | 67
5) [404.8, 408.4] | 76.3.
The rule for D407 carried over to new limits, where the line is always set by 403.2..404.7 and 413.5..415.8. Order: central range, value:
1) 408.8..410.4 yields -0.08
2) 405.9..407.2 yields 0.04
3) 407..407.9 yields 0.08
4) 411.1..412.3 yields -0.11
